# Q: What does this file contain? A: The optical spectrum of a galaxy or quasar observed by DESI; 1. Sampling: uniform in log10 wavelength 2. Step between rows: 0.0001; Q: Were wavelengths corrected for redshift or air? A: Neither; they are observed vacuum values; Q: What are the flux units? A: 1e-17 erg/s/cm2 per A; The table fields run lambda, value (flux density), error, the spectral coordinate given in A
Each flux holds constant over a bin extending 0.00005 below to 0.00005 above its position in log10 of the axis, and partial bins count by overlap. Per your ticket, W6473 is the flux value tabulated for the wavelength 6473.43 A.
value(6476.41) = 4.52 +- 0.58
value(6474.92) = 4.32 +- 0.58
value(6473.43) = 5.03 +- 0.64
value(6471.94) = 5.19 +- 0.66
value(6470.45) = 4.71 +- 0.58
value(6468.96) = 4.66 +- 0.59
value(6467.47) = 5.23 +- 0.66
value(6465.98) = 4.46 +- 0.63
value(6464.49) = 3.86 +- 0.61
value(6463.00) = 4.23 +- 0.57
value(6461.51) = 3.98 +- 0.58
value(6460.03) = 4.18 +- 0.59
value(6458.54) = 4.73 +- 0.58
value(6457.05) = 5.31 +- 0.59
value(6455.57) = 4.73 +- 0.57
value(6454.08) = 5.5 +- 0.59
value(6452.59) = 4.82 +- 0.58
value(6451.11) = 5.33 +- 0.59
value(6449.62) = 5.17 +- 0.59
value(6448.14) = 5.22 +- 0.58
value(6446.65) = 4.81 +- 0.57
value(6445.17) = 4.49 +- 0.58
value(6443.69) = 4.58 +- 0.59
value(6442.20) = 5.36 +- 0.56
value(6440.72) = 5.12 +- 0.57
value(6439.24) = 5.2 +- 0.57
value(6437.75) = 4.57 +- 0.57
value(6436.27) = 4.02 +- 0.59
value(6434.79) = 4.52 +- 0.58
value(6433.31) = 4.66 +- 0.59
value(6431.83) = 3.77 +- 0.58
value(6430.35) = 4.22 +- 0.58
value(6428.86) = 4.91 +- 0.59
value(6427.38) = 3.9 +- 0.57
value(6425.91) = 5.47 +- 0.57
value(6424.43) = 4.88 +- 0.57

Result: 5.03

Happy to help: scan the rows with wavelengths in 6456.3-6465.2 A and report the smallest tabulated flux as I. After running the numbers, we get 3.86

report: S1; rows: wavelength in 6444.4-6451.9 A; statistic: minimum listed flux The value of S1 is 4.49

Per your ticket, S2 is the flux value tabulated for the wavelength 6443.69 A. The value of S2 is 4.58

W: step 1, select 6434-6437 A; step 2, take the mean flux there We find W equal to 4.28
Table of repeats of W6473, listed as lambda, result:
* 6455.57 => 4.73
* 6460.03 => 4.18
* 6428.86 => 4.91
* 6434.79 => 4.52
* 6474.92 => 4.32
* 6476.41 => 4.52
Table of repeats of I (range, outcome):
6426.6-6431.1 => 3.9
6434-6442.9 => 4.02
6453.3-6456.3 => 4.73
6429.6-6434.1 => 3.77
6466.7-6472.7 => 4.66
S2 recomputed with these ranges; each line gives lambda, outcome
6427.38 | 3.9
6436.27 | 4.02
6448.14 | 5.22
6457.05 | 5.31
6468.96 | 4.66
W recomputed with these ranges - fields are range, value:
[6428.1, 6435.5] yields 4.41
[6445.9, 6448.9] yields 5.02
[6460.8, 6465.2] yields 4.02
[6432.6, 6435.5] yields 4.59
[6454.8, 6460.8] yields 4.74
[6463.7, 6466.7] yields 4.15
